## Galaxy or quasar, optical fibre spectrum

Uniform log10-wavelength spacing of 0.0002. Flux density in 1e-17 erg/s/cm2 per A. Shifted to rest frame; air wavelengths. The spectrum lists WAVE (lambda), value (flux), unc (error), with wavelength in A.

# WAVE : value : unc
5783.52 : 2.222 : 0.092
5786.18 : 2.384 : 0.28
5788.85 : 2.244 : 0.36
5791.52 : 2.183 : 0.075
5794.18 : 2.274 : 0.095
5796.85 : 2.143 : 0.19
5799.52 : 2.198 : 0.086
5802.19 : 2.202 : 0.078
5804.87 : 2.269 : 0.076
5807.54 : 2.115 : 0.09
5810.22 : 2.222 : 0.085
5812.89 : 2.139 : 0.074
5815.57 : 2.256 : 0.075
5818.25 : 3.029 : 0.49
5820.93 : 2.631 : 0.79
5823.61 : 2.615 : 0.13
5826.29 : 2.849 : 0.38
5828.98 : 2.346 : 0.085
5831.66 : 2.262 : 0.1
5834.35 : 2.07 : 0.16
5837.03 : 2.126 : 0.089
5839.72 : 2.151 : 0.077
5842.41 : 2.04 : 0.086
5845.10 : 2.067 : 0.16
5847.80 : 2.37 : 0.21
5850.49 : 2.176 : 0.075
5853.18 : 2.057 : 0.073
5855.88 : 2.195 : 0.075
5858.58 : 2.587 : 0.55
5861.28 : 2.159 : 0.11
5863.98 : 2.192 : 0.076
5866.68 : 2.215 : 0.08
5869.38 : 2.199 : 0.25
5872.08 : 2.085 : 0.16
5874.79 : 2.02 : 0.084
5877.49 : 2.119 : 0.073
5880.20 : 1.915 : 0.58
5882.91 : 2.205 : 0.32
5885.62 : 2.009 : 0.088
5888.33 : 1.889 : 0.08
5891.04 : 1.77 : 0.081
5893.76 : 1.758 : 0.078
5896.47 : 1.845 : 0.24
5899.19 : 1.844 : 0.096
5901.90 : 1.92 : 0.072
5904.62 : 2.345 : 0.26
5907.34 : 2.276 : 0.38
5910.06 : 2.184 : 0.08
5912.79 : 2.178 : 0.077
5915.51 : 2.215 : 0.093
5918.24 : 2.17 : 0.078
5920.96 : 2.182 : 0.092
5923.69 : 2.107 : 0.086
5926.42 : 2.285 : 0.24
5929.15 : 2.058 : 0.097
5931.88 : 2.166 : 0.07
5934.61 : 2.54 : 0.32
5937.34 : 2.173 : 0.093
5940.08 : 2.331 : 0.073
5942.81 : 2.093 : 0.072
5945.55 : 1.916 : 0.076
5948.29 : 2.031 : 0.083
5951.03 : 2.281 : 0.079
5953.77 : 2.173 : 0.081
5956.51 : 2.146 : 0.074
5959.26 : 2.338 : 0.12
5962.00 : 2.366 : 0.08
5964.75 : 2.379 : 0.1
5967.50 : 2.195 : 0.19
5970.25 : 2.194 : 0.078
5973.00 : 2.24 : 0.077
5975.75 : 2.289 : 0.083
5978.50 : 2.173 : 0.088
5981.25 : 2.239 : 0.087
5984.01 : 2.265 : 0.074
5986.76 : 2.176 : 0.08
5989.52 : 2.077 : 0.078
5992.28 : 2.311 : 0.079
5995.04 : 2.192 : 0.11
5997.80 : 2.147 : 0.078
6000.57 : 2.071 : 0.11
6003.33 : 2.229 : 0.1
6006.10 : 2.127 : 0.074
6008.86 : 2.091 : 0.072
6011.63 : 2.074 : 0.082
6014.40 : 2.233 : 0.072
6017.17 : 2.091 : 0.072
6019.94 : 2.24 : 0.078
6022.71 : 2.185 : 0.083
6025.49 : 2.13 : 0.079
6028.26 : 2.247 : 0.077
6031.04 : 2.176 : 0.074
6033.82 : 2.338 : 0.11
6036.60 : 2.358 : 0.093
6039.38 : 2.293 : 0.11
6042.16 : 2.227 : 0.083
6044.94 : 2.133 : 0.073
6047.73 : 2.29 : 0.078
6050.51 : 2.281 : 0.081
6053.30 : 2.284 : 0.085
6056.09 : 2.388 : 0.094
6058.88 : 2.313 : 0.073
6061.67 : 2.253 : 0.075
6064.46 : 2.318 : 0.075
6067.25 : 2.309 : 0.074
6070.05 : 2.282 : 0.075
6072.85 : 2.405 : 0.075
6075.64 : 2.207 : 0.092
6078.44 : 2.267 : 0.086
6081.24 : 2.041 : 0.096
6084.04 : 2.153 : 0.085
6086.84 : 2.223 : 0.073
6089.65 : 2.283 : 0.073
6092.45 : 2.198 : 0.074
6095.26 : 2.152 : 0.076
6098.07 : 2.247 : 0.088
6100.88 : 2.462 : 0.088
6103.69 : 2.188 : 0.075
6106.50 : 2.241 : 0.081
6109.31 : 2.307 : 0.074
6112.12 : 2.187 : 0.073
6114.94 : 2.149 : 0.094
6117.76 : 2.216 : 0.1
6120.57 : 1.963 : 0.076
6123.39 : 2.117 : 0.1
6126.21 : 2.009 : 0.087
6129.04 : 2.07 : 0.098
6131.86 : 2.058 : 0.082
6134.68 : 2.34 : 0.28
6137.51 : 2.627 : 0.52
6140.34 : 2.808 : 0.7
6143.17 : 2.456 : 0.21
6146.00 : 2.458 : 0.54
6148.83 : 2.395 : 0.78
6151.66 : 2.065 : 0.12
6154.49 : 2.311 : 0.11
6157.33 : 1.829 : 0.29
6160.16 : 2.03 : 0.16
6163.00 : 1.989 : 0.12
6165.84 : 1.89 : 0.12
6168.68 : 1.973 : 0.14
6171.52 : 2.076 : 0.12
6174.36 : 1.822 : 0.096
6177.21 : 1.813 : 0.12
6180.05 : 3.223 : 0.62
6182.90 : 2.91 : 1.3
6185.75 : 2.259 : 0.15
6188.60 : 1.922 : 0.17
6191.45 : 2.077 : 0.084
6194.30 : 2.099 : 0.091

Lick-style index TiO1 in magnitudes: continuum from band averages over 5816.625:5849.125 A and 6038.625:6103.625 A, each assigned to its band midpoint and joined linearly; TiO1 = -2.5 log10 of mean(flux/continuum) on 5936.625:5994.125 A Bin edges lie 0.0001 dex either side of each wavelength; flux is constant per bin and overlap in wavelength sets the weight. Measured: 0.05 mag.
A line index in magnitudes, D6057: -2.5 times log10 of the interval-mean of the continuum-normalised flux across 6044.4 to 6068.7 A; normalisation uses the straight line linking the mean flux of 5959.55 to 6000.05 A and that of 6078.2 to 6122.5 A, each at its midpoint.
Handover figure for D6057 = -0.04 mag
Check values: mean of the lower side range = 2.23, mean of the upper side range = 2.2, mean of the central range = 2.29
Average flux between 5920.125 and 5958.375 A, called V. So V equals 2.18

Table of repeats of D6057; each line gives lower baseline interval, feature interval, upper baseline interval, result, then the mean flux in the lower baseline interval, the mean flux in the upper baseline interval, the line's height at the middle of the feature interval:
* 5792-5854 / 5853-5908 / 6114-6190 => 0.10 mag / 2.29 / 2.21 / 2.28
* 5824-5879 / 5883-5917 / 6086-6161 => 0.10 mag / 2.22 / 2.24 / 2.22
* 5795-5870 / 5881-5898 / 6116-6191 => 0.19 mag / 2.28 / 2.21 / 2.27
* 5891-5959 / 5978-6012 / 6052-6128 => 0.00 mag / 2.13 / 2.23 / 2.17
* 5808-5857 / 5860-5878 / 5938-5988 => 0.07 mag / 2.31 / 2.21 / 2.28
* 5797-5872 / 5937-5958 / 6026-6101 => 0.06 mag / 2.28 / 2.26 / 2.27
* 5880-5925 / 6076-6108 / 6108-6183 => -0.02 mag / 2.05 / 2.21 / 2.18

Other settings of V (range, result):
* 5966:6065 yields 2.22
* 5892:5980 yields 2.17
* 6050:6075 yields 2.31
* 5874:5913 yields 2.01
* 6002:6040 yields 2.2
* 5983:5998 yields 2.2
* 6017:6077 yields 2.27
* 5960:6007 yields 2.22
